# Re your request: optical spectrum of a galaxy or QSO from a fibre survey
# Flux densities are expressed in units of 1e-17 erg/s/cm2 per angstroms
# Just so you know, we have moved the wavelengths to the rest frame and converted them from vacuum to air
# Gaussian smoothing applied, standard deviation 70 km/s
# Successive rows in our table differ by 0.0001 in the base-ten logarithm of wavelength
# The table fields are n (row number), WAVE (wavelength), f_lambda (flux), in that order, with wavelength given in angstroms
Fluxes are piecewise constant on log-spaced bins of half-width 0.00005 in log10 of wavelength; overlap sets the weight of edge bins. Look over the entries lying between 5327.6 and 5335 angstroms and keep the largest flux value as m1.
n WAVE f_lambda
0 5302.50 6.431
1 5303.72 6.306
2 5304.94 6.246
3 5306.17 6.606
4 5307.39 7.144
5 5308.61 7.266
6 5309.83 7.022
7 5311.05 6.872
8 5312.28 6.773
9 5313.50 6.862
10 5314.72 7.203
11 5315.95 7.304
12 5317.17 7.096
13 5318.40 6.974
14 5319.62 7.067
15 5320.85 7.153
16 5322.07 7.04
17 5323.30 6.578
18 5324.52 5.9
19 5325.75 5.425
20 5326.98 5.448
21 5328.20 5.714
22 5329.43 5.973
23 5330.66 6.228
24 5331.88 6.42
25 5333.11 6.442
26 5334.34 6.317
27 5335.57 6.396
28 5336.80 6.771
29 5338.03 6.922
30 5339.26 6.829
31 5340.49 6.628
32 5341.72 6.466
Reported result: 6.442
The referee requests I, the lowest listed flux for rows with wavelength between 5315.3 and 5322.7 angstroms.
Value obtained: 6.974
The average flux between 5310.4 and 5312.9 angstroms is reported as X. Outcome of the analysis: 6.82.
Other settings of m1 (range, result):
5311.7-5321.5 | 7.304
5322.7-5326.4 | 6.578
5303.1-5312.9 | 7.266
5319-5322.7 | 7.153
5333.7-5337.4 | 6.771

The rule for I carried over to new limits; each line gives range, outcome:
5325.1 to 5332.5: 5.425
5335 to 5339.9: 6.396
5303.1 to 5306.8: 6.246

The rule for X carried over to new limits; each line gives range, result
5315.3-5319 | 7.11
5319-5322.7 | 7.09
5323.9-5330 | 5.69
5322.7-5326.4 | 5.96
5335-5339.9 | 6.73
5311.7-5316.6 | 7.05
